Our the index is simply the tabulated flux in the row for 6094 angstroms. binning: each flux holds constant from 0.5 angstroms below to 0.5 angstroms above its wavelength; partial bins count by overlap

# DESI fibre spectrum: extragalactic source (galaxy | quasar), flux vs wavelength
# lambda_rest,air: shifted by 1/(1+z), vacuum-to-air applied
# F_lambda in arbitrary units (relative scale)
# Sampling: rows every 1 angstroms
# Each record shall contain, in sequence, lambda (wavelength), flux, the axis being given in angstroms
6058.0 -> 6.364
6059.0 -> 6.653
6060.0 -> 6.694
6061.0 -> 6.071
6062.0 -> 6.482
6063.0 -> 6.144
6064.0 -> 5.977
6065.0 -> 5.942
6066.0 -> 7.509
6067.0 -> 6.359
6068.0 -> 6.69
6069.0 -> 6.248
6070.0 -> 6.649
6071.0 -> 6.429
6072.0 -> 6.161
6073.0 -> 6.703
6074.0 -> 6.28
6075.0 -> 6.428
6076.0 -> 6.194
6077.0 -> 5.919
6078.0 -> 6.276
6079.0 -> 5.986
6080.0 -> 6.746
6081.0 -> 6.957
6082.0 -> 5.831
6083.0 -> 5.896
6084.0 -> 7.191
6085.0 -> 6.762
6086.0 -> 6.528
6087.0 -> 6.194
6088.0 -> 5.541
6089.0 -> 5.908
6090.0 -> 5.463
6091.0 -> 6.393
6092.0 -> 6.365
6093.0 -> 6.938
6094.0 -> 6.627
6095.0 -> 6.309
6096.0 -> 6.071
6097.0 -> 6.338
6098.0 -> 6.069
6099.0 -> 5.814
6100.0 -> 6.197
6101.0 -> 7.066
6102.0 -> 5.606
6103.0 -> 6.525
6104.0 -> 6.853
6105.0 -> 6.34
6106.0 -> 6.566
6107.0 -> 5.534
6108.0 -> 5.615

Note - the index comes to 6.627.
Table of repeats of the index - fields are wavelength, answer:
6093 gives 6.938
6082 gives 5.831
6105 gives 6.34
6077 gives 5.919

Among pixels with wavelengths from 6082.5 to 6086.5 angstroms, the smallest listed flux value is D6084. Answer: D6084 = 5.896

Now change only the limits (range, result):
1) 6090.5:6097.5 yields 6.071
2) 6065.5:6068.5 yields 6.359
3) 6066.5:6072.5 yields 6.161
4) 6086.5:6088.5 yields 5.541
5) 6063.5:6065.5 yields 5.942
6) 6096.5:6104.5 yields 5.606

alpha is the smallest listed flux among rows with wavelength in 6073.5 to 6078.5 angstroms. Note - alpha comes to 5.919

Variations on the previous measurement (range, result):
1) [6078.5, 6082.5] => 5.831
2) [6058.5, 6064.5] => 5.977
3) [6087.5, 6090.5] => 5.463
